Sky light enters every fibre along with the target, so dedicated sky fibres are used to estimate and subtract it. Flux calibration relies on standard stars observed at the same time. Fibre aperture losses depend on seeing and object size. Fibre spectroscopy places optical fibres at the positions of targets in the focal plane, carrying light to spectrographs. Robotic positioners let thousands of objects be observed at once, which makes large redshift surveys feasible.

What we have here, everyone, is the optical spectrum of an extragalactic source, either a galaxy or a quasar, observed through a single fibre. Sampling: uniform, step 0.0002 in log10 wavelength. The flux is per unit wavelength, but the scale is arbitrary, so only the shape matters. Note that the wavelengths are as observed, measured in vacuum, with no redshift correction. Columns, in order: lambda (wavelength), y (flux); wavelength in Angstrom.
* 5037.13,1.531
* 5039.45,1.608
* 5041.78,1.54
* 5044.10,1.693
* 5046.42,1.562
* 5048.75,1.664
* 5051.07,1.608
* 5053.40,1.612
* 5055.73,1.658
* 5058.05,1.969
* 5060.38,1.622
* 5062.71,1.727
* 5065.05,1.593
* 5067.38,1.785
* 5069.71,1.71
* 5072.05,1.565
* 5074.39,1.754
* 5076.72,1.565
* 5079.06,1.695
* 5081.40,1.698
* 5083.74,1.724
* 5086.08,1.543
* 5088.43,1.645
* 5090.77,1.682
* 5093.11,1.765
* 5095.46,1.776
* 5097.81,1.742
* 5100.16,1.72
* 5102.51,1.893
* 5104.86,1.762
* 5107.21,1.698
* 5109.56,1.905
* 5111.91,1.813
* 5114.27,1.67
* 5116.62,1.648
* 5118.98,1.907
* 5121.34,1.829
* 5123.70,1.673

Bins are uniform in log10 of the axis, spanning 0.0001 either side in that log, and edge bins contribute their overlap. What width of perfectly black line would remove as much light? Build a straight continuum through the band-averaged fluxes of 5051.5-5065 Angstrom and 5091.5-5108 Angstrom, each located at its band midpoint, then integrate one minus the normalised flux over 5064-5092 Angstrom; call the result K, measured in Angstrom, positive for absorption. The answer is 1.09 Angstrom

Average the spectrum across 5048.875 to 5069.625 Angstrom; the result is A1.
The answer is 1.7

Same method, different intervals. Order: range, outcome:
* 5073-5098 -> 1.69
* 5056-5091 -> 1.68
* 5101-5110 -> 1.8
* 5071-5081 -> 1.65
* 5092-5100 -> 1.75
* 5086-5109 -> 1.74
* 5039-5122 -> 1.7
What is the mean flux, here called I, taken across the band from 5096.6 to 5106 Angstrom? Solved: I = 1.78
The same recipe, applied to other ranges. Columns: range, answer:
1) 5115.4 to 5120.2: 1.78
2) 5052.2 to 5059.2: 1.75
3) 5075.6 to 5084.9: 1.67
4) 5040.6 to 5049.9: 1.61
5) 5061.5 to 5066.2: 1.66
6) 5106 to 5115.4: 1.77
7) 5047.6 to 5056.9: 1.64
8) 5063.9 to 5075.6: 1.68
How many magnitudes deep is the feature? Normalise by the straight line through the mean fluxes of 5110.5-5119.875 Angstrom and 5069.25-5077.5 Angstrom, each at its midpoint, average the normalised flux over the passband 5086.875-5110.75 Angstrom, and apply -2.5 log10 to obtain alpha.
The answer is -0.03 mag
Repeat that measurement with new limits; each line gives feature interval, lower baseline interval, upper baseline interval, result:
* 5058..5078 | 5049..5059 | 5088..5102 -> 0.02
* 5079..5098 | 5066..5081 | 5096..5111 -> 0.02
